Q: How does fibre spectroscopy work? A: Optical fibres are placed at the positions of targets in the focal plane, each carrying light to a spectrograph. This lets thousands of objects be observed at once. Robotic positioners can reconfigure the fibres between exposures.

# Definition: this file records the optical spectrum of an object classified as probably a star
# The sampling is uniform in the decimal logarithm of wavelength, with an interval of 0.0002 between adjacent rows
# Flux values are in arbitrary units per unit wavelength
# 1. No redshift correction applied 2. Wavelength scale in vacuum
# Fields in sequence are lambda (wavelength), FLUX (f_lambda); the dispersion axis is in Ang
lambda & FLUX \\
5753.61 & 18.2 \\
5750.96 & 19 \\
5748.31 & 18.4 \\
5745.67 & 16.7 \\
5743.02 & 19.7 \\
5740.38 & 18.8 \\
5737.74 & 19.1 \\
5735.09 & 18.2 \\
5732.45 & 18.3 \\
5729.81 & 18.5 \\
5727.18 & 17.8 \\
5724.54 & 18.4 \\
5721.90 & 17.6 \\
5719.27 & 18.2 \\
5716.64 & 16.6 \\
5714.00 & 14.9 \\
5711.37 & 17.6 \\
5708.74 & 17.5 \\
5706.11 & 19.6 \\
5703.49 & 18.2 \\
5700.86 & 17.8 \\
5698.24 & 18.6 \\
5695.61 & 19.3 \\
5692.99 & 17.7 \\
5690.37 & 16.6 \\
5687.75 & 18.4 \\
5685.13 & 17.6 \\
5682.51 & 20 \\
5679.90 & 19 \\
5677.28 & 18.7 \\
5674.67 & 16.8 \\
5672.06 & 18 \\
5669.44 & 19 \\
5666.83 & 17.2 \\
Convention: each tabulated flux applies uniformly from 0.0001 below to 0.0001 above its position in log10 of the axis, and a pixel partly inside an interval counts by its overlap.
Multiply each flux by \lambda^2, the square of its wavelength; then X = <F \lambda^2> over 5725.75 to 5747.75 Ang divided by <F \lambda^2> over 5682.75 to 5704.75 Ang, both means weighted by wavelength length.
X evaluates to 1.0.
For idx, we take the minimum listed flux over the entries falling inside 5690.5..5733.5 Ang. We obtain 14.9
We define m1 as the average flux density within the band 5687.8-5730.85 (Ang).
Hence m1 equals 17.8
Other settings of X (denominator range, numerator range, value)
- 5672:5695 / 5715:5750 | 1.02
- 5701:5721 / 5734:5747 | 1.07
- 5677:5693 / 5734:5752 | 1.03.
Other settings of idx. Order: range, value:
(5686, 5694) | 16.6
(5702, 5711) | 17.5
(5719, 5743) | 17.6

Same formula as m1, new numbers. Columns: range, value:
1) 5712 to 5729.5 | 17.3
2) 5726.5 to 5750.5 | 18.4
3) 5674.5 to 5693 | 18.2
